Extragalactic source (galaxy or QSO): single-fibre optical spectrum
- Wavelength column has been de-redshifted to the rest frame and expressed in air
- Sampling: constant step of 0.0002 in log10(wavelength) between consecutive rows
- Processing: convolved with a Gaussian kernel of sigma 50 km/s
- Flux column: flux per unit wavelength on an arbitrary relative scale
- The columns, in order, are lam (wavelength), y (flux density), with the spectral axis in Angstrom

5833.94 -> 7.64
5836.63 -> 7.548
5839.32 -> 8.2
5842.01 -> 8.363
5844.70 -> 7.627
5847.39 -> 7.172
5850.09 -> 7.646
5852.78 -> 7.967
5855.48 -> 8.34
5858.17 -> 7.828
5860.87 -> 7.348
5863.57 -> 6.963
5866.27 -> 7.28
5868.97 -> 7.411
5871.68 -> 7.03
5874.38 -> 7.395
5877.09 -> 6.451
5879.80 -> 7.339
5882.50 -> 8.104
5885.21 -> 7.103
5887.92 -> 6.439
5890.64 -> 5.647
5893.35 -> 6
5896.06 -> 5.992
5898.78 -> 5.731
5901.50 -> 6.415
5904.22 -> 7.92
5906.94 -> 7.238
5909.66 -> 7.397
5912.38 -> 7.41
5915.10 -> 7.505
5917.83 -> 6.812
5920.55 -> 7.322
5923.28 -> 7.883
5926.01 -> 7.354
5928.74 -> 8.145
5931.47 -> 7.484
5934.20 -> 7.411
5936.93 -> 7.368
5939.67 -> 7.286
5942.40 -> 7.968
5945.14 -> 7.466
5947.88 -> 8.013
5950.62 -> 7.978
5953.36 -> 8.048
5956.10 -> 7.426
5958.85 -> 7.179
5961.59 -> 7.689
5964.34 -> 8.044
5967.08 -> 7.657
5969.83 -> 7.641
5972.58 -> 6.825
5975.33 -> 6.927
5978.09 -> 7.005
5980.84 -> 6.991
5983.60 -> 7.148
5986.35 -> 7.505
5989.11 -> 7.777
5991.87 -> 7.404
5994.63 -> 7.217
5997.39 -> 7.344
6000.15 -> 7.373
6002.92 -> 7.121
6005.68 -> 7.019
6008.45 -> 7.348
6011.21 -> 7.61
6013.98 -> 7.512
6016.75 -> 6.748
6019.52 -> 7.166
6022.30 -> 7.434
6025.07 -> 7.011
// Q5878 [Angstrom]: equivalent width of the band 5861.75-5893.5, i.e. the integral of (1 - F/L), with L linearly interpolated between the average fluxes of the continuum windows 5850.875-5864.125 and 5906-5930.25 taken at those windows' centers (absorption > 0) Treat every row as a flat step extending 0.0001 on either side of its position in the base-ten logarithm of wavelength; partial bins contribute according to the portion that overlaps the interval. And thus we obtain 2.8 Angstrom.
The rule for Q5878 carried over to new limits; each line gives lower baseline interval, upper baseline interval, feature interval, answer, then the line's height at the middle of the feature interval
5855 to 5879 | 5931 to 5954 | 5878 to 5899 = 2.3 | 7.41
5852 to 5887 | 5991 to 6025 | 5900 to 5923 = 0.3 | 7.36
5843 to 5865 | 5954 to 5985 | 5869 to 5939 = 3.9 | 7.5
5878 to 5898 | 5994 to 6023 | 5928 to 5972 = -4.4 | 6.95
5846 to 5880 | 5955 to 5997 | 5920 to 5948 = -0.9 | 7.37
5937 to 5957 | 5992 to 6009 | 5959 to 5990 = 0.5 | 7.48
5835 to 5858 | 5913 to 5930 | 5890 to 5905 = 2.7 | 7.61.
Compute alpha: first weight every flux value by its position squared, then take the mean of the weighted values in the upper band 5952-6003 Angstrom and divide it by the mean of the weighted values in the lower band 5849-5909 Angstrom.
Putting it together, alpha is 1.08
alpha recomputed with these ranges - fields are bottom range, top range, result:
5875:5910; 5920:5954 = 1.15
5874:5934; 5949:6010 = 1.08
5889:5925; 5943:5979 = 1.12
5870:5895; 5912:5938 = 1.11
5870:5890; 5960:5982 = 1.07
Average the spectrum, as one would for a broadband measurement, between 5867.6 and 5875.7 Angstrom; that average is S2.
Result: 7.28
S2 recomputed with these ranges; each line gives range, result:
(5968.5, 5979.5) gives 7.09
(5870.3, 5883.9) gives 7.26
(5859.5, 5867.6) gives 7.2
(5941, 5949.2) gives 7.81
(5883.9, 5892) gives 6.39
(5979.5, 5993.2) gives 7.36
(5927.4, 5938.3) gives 7.6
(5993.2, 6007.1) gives 7.22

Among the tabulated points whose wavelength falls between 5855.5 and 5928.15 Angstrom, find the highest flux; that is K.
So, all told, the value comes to 8.104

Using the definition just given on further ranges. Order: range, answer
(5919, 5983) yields 8.145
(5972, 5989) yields 7.505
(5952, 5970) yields 8.048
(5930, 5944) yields 7.968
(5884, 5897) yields 7.103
